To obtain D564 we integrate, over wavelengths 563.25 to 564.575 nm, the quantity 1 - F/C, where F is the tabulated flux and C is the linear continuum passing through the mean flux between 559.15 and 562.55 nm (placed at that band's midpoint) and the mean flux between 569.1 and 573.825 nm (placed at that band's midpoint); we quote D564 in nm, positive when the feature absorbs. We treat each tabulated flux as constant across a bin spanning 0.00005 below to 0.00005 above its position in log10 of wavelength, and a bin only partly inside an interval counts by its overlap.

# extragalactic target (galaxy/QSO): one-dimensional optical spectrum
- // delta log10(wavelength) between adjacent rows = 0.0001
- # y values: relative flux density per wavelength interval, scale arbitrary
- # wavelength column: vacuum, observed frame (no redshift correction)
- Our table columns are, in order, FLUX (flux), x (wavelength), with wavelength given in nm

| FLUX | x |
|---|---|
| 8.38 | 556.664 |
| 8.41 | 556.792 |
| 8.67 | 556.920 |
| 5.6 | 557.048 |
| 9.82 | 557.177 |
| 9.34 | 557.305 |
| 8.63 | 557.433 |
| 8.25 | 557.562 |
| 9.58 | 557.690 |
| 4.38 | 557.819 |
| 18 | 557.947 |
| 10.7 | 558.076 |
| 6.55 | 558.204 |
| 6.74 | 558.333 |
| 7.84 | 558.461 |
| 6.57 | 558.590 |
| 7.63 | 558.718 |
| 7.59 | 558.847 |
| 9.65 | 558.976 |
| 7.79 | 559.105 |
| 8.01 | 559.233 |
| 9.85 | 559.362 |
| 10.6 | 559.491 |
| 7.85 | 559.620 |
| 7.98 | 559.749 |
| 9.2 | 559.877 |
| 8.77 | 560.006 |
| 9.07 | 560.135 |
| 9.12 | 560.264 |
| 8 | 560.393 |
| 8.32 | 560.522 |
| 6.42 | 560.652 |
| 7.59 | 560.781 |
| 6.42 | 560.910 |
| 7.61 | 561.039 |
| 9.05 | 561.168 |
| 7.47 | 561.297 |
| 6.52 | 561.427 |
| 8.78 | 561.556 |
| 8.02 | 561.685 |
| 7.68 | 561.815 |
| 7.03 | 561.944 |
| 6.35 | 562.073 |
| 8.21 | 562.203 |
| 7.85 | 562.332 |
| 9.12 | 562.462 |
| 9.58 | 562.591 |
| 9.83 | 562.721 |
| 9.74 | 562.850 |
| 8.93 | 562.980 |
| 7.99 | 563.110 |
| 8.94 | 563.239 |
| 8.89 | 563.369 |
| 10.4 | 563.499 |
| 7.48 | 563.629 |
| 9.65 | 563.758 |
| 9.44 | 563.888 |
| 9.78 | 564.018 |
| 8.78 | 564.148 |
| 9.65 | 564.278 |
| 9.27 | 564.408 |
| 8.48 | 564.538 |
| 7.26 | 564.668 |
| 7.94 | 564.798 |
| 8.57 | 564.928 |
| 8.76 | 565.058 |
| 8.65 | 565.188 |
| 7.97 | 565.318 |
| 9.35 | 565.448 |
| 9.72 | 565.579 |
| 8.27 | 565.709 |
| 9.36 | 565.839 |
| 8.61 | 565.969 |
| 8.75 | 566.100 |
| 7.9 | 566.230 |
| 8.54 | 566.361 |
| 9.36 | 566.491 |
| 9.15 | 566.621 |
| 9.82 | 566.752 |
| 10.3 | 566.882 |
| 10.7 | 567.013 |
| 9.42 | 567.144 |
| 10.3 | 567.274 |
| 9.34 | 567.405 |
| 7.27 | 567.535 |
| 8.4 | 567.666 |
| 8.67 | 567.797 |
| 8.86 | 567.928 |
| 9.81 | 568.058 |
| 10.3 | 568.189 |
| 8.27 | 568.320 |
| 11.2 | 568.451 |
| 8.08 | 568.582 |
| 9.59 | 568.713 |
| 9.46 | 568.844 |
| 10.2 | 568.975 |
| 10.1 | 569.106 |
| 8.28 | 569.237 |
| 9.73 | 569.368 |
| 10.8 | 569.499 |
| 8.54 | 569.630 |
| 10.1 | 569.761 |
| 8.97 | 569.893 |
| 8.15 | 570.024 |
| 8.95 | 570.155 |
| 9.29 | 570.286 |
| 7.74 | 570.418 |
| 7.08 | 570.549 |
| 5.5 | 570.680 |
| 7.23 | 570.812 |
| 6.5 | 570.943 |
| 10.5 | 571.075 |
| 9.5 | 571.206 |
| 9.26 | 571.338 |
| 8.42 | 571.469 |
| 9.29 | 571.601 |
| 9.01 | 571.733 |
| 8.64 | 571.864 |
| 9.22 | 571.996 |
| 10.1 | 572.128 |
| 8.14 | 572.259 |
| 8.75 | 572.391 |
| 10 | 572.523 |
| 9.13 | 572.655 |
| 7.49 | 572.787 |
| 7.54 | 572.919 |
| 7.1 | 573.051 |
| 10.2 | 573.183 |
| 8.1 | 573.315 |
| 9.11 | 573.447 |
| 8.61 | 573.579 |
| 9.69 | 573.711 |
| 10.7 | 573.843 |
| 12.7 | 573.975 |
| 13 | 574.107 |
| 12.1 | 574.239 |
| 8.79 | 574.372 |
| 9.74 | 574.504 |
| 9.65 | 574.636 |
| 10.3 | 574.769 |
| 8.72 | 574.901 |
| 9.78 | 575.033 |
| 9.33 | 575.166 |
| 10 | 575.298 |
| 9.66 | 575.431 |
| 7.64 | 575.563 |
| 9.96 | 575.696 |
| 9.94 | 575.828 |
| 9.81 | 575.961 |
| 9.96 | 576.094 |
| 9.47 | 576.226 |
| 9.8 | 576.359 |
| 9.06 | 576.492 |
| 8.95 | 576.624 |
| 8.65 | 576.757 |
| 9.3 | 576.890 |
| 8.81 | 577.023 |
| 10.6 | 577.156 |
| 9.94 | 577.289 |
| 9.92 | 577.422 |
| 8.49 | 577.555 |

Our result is -0.14 nm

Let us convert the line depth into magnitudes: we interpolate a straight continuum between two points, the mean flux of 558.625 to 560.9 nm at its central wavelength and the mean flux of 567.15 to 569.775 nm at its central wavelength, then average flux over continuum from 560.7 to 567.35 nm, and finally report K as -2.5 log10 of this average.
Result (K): 0.02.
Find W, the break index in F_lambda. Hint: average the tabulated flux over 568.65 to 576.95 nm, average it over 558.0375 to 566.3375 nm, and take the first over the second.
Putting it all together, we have 1.09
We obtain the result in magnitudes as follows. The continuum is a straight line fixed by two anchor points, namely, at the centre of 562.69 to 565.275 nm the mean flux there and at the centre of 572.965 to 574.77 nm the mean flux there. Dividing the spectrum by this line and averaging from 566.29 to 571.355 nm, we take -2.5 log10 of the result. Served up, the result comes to 0.04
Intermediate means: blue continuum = 8.9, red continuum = 9.95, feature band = 9.05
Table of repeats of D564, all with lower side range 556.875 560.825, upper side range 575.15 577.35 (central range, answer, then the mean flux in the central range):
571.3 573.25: 0.09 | 8.81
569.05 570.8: 0.09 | 8.66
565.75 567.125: -0.05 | 9.24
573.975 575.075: -0.12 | 10.4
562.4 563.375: -0.04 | 9.14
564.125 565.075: 0.03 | 8.57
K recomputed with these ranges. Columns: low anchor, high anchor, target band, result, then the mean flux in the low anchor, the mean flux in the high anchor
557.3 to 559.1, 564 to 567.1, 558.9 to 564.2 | 0.04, 8.62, 8.95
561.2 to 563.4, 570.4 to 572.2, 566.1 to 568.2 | -0.10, 8.29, 8.45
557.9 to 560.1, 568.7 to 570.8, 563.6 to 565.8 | 0.01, 8.83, 8.84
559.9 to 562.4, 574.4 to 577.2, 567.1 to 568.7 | -0.07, 7.83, 9.46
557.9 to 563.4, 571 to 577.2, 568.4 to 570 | -0.05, 8.43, 9.44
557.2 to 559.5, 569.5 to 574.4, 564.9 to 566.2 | 0.01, 8.74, 9.03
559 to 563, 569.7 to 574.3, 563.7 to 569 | -0.05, 8.29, 9.02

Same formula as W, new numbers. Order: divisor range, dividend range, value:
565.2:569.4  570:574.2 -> 0.97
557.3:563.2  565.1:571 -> 1.07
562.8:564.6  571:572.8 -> 1.00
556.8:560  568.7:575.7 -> 1.06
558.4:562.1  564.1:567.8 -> 1.11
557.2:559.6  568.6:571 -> 0.99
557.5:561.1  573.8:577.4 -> 1.17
